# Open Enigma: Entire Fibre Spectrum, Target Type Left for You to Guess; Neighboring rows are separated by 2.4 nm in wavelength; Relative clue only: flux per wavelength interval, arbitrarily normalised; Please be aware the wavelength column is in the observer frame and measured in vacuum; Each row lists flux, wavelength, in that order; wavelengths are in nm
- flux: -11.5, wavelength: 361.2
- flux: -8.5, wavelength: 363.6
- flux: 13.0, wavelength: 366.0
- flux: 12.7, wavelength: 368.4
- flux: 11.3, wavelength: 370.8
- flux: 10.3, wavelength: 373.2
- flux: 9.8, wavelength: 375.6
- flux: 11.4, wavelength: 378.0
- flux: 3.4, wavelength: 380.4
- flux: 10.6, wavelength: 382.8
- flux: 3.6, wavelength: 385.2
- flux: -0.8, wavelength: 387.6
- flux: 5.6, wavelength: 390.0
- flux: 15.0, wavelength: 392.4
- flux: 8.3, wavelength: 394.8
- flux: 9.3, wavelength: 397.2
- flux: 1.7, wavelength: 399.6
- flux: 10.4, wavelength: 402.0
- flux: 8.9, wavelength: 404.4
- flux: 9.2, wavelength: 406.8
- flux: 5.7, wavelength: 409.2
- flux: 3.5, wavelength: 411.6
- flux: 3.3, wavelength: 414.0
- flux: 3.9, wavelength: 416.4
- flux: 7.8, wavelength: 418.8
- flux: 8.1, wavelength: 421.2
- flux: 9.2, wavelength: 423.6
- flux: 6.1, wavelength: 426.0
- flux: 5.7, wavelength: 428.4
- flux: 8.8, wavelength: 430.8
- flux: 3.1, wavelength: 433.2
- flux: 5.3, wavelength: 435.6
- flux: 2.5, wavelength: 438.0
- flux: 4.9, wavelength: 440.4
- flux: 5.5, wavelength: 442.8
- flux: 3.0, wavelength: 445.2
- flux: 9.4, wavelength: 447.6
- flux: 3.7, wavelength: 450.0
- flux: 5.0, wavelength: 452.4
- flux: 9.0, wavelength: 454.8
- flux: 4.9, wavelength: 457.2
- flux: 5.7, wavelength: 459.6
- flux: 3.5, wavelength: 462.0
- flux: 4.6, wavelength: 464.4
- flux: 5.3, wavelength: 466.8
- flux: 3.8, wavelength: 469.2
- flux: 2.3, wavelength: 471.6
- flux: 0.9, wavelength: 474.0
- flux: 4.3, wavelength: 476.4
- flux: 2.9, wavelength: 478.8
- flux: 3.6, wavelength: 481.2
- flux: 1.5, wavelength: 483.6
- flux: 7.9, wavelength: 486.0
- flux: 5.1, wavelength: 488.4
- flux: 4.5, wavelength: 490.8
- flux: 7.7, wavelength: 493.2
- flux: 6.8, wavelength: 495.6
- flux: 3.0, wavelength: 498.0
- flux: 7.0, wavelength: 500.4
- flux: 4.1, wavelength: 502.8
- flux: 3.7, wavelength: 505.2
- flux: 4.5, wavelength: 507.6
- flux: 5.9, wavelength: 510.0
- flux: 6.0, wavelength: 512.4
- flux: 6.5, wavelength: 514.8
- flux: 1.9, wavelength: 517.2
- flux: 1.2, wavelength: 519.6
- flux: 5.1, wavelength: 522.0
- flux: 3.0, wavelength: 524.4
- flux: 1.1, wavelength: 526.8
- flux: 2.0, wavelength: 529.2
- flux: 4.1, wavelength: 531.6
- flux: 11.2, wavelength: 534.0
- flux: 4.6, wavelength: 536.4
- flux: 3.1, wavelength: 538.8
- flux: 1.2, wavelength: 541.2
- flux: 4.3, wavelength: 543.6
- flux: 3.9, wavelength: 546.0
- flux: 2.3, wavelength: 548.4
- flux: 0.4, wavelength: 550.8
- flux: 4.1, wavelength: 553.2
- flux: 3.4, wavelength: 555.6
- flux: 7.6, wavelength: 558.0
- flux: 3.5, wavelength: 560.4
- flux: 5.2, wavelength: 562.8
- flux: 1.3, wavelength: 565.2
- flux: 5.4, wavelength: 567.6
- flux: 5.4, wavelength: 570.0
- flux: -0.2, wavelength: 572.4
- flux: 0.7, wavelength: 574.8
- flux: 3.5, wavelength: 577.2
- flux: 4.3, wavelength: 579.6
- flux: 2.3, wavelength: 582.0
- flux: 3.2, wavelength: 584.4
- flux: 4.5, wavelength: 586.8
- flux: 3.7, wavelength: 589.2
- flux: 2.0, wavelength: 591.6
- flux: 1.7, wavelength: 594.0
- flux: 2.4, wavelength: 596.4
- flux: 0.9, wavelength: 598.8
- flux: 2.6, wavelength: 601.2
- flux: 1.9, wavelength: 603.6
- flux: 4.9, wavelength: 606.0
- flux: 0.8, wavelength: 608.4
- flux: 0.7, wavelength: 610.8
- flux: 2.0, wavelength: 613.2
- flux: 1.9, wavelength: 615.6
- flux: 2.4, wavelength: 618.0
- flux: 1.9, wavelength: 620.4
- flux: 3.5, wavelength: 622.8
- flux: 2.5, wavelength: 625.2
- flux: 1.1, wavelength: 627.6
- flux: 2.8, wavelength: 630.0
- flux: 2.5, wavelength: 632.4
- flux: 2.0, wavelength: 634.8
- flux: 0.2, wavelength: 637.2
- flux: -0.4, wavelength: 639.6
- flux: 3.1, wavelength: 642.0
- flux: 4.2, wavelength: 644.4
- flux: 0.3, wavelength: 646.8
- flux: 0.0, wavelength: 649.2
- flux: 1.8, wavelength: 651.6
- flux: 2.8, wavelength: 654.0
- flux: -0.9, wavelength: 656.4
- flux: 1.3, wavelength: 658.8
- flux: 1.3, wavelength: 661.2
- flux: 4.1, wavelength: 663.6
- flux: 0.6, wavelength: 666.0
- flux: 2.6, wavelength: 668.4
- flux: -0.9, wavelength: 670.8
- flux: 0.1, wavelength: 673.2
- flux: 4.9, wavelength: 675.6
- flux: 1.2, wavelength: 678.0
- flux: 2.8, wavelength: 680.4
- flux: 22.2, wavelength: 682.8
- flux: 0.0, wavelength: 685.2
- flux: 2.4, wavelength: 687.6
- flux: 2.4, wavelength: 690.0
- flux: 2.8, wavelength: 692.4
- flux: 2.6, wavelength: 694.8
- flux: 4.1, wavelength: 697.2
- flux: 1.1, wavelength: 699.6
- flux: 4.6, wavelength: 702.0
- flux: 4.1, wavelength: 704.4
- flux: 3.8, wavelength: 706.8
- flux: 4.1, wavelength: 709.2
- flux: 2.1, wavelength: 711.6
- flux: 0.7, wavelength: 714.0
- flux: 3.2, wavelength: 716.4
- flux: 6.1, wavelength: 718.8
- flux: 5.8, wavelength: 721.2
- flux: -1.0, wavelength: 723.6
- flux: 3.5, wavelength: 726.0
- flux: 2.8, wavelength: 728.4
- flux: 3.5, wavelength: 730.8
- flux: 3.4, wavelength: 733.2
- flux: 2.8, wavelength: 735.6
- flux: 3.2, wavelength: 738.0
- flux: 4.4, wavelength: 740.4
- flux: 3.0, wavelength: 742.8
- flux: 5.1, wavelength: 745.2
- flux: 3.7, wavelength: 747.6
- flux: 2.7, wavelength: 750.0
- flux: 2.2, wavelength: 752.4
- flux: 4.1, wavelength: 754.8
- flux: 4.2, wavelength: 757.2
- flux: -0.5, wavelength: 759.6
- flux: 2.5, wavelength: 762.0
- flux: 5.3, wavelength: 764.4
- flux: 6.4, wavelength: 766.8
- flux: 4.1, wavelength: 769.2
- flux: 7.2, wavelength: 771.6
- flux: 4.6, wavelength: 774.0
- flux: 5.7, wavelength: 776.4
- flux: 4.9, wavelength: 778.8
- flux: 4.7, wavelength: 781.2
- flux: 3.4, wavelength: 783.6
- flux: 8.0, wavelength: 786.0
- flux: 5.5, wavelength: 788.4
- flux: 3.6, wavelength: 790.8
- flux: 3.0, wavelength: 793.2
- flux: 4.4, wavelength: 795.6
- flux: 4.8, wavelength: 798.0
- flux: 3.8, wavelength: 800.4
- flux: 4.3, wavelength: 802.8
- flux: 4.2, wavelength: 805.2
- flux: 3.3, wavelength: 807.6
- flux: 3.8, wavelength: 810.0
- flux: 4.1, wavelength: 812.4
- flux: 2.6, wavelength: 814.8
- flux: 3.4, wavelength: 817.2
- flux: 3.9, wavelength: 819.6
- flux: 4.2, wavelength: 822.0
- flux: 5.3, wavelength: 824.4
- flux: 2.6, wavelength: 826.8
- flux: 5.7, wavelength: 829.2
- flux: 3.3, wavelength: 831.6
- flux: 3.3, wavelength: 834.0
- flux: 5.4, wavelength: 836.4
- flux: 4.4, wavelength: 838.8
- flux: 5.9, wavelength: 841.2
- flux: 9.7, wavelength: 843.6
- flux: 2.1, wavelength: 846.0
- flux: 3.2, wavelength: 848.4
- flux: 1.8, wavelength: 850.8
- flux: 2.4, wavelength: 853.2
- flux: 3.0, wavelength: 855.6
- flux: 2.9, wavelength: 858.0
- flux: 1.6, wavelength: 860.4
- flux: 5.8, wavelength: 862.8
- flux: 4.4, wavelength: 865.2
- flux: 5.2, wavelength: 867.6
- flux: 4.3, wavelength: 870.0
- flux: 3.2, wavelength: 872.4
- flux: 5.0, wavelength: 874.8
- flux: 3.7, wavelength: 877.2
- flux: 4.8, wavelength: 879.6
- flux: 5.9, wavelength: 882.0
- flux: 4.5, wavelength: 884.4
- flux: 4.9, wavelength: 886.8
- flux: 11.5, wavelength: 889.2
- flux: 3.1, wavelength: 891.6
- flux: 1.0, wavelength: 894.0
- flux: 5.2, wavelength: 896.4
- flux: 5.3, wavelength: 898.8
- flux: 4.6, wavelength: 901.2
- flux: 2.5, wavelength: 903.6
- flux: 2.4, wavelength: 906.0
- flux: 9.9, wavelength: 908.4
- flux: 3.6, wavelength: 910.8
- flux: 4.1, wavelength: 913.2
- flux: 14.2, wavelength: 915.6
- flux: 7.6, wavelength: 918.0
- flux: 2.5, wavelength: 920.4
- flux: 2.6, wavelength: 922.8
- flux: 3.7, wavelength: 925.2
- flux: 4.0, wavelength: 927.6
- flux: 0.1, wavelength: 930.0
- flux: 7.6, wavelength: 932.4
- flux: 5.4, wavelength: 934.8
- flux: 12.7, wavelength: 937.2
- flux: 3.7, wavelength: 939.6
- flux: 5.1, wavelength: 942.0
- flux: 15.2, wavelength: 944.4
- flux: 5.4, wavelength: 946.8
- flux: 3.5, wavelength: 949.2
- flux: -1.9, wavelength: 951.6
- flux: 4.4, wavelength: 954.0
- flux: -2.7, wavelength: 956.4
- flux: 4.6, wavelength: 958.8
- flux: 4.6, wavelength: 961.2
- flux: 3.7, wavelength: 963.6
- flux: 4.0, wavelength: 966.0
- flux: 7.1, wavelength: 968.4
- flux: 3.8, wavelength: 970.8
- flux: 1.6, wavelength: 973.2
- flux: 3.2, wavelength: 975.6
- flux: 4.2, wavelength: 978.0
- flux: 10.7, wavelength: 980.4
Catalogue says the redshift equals 0.83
